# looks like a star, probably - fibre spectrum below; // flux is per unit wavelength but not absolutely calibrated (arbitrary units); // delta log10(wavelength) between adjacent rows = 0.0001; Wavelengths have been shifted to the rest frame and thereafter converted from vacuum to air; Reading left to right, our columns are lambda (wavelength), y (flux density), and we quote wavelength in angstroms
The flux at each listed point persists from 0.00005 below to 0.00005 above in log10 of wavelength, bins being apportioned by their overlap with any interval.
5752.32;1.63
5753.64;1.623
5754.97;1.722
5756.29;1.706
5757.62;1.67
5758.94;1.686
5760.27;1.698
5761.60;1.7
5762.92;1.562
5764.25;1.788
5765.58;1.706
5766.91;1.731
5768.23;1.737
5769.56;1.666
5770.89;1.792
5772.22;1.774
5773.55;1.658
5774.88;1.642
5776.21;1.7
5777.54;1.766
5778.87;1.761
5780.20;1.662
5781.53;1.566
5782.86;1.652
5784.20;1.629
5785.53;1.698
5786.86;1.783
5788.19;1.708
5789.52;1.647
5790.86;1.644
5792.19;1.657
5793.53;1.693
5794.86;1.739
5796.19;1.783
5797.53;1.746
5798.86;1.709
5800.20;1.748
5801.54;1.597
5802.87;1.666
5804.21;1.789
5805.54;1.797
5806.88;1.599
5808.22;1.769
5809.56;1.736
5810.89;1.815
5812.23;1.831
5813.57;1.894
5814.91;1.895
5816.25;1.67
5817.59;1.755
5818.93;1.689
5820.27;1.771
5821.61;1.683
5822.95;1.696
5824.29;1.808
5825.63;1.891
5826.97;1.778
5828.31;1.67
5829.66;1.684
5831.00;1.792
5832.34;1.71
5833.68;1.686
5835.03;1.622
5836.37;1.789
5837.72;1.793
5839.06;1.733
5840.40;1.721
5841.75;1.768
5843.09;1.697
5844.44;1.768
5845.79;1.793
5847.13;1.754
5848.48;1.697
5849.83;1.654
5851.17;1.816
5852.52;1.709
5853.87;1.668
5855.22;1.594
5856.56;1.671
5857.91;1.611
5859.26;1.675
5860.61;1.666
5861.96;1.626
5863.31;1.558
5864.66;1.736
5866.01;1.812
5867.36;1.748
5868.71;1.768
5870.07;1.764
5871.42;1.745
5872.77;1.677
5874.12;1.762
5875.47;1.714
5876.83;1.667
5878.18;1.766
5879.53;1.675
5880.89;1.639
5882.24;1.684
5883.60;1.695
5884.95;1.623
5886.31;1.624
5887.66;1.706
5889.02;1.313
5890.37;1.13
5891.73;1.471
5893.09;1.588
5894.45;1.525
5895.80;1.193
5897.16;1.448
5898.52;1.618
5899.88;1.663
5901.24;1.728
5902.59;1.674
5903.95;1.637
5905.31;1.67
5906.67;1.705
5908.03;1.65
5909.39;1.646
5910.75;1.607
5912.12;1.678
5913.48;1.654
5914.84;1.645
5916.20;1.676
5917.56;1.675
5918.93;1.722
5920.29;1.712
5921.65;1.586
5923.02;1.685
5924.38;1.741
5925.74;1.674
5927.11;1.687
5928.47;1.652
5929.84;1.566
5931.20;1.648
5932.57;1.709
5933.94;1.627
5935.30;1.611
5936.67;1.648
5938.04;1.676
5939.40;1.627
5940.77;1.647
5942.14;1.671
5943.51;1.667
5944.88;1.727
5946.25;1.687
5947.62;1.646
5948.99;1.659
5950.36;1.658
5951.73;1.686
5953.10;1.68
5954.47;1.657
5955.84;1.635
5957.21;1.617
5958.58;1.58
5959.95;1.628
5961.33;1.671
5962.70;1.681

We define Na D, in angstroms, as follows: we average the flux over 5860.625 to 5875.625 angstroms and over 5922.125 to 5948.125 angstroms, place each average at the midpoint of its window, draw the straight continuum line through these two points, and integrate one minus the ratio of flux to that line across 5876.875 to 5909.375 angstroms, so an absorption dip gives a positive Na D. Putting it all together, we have 2.1 angstroms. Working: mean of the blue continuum 1.72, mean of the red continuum 1.66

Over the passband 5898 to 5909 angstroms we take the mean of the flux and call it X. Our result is 1.67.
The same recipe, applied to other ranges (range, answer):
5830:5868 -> 1.71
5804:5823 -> 1.76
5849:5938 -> 1.65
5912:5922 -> 1.67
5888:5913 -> 1.56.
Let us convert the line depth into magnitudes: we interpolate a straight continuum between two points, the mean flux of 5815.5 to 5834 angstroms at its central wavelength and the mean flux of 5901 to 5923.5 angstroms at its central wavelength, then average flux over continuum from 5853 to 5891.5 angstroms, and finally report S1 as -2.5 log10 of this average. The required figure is 0.03 mag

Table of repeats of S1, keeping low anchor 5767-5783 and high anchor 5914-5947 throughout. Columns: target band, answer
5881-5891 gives 0.086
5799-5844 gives -0.033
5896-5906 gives 0.039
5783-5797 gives 0.001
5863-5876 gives -0.035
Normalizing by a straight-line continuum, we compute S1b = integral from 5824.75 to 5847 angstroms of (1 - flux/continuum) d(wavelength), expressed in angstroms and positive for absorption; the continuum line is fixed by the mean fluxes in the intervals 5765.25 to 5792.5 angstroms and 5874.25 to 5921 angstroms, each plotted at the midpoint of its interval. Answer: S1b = -1.2 angstroms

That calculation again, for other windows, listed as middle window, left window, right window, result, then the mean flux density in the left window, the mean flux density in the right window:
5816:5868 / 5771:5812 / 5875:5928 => -1.6 angstroms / 1.71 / 1.62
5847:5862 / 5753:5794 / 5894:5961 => -0.1 angstroms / 1.69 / 1.64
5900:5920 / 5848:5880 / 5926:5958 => 0.0 angstroms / 1.7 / 1.66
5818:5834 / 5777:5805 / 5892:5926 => -0.6 angstroms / 1.7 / 1.63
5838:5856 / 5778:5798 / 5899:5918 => -0.5 angstroms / 1.69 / 1.66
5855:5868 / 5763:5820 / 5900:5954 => 0.1 angstroms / 1.72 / 1.67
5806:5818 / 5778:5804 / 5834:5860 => -0.5 angstroms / 1.69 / 1.71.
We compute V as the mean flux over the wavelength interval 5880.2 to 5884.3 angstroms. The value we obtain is 1.67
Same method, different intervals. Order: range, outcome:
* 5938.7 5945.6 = 1.67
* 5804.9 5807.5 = 1.7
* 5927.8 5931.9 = 1.62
